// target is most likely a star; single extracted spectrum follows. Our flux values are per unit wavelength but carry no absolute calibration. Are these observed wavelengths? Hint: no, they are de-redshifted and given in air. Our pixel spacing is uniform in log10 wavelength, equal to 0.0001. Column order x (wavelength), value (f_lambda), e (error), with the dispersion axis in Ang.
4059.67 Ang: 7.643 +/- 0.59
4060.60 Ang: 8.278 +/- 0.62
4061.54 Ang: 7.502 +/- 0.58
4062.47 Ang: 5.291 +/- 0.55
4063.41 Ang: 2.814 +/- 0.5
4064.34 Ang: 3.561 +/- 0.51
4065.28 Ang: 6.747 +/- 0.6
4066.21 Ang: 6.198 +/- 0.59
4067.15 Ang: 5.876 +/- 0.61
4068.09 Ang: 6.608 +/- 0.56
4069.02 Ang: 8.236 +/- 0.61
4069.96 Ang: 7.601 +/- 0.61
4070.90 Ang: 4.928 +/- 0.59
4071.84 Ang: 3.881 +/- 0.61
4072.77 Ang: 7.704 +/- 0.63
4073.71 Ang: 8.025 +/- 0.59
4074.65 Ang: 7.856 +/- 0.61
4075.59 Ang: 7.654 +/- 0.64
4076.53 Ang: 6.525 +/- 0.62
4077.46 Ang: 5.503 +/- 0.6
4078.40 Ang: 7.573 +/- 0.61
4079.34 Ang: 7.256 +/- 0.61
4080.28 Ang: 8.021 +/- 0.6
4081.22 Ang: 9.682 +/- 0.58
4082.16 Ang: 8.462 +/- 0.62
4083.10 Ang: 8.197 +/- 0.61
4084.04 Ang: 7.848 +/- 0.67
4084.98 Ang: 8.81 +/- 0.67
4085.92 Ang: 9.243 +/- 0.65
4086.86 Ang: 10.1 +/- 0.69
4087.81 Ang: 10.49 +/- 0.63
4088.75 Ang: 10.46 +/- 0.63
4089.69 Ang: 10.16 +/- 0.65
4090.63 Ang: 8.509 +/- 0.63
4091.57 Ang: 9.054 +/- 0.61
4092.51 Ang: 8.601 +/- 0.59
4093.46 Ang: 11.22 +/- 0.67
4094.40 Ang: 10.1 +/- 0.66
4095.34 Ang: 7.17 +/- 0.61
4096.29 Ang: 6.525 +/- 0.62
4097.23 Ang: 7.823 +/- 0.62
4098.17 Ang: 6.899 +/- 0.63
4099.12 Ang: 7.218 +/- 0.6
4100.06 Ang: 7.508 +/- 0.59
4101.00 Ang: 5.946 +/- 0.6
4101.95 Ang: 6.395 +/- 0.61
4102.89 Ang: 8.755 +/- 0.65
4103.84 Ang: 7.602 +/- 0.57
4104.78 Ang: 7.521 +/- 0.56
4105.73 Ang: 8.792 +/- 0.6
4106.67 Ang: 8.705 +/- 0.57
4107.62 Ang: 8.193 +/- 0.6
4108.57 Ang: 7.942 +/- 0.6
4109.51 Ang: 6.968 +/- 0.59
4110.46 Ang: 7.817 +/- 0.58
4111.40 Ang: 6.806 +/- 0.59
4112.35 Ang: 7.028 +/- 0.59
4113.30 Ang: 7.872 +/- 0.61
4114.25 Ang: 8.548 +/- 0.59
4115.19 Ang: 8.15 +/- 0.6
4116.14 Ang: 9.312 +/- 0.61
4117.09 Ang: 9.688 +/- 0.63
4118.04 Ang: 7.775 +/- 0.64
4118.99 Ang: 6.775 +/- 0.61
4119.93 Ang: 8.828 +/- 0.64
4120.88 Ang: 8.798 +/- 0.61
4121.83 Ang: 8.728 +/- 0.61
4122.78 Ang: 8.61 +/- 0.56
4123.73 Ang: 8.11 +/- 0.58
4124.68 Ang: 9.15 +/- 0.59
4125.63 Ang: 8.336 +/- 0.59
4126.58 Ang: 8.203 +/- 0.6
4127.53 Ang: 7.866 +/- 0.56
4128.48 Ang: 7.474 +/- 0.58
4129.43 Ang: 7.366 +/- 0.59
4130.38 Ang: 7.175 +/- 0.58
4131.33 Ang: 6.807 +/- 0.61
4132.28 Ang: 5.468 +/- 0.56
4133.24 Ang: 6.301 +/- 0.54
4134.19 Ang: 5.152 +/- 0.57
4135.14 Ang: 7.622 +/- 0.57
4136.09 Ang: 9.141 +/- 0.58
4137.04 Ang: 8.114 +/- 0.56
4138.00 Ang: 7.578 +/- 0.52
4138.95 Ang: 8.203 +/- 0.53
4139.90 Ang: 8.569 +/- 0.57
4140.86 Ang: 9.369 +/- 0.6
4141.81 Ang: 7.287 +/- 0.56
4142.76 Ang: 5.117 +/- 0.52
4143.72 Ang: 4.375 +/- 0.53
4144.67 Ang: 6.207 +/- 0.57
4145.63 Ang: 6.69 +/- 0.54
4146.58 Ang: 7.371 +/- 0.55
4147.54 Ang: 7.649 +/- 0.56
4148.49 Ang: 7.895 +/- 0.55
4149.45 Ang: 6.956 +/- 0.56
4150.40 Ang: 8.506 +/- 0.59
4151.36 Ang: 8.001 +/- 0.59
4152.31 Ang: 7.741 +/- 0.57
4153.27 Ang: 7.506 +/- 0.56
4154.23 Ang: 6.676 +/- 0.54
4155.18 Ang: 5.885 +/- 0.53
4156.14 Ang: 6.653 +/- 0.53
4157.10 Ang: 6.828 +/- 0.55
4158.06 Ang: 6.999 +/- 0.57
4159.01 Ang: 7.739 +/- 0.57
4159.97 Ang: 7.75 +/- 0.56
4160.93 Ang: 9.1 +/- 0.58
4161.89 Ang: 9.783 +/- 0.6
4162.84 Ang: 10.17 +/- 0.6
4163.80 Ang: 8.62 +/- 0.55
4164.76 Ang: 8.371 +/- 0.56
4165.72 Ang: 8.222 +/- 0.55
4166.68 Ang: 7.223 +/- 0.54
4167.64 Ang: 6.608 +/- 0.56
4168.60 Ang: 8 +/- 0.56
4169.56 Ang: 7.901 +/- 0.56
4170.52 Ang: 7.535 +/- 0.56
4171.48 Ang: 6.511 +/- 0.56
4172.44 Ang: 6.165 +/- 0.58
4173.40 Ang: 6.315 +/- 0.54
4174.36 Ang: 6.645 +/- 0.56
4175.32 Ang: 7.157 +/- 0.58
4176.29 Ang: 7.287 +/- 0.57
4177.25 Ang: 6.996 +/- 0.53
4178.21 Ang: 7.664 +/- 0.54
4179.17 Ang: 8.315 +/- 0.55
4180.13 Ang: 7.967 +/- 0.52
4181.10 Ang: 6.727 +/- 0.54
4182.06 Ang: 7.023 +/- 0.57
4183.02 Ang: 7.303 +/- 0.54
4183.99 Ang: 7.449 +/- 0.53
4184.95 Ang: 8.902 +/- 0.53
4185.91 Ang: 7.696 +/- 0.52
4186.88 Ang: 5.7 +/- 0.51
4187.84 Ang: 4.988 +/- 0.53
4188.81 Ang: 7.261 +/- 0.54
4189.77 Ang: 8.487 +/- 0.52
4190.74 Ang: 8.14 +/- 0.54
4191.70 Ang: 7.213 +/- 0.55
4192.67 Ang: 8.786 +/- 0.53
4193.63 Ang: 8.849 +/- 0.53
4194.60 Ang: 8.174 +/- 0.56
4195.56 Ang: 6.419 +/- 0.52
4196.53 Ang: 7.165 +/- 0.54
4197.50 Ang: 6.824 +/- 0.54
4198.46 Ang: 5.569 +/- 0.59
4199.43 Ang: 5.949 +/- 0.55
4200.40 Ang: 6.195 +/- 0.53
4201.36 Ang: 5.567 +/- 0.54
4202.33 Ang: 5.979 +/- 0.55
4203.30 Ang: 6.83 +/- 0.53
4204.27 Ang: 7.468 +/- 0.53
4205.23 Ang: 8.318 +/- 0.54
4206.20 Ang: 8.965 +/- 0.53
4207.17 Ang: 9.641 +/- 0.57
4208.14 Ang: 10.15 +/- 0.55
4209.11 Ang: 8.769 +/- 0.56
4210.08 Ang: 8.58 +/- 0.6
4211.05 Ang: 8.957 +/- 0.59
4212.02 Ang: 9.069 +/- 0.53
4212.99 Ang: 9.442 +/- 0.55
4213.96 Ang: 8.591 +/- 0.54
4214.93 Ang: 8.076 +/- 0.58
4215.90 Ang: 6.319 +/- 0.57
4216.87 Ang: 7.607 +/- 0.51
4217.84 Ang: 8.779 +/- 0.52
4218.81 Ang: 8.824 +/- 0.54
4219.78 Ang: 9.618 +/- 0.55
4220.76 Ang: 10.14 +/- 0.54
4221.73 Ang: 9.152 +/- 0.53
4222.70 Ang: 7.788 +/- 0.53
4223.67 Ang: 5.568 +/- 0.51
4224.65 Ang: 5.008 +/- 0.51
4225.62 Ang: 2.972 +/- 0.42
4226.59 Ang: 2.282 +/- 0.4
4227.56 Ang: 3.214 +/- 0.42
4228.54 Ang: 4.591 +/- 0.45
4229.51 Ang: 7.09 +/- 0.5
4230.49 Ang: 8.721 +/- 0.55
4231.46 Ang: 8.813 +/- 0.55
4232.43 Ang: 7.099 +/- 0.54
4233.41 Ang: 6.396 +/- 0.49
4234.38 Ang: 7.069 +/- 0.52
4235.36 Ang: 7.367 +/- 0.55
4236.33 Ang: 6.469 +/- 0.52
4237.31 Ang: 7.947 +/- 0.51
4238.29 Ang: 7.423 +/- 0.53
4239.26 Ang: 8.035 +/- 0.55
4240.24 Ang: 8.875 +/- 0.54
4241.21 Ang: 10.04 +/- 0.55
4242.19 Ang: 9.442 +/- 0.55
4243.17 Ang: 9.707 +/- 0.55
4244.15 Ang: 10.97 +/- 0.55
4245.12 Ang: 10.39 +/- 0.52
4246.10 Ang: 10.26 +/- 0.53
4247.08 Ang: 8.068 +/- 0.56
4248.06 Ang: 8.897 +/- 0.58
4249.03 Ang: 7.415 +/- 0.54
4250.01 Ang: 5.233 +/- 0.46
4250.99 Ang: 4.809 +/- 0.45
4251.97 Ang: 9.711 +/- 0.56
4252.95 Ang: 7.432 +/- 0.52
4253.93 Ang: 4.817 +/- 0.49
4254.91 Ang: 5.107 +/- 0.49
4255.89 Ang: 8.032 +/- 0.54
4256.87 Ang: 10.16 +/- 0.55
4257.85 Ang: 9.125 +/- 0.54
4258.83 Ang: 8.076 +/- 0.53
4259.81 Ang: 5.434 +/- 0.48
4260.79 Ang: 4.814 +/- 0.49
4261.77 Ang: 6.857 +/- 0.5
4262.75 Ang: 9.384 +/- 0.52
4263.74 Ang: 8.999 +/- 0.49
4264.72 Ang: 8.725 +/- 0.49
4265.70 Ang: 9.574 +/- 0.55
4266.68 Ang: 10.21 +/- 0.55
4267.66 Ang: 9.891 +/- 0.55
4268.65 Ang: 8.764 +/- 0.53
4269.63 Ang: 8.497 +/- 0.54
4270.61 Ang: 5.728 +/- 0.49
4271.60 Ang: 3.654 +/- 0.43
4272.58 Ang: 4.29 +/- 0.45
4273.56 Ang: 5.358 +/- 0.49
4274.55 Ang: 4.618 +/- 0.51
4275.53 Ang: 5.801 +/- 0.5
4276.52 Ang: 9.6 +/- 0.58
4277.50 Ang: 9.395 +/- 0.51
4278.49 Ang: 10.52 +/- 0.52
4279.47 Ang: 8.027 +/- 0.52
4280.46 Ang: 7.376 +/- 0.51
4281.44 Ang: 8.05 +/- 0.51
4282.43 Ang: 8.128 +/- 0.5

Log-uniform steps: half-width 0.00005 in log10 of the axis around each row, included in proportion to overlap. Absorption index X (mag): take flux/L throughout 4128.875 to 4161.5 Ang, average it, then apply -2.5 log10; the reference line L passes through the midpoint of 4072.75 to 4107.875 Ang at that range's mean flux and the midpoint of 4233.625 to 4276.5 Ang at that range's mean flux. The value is 0.12 mag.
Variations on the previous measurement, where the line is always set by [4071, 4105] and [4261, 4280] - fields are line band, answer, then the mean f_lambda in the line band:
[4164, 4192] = 0.08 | 7.32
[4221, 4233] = 0.27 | 6.11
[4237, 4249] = -0.17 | 9.13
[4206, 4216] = -0.13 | 8.86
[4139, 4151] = 0.11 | 7.21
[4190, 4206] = 0.10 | 7.15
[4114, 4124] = -0.07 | 8.49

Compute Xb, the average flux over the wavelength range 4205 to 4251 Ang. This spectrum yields 7.88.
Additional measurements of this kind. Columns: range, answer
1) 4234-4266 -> 8.01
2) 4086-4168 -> 7.88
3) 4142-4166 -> 7.47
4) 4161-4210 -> 7.54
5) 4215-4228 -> 6.77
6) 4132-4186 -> 7.43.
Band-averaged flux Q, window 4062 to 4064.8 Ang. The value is 3.91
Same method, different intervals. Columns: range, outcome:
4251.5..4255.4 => 6.75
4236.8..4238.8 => 7.67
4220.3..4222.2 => 9.65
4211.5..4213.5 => 9.24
